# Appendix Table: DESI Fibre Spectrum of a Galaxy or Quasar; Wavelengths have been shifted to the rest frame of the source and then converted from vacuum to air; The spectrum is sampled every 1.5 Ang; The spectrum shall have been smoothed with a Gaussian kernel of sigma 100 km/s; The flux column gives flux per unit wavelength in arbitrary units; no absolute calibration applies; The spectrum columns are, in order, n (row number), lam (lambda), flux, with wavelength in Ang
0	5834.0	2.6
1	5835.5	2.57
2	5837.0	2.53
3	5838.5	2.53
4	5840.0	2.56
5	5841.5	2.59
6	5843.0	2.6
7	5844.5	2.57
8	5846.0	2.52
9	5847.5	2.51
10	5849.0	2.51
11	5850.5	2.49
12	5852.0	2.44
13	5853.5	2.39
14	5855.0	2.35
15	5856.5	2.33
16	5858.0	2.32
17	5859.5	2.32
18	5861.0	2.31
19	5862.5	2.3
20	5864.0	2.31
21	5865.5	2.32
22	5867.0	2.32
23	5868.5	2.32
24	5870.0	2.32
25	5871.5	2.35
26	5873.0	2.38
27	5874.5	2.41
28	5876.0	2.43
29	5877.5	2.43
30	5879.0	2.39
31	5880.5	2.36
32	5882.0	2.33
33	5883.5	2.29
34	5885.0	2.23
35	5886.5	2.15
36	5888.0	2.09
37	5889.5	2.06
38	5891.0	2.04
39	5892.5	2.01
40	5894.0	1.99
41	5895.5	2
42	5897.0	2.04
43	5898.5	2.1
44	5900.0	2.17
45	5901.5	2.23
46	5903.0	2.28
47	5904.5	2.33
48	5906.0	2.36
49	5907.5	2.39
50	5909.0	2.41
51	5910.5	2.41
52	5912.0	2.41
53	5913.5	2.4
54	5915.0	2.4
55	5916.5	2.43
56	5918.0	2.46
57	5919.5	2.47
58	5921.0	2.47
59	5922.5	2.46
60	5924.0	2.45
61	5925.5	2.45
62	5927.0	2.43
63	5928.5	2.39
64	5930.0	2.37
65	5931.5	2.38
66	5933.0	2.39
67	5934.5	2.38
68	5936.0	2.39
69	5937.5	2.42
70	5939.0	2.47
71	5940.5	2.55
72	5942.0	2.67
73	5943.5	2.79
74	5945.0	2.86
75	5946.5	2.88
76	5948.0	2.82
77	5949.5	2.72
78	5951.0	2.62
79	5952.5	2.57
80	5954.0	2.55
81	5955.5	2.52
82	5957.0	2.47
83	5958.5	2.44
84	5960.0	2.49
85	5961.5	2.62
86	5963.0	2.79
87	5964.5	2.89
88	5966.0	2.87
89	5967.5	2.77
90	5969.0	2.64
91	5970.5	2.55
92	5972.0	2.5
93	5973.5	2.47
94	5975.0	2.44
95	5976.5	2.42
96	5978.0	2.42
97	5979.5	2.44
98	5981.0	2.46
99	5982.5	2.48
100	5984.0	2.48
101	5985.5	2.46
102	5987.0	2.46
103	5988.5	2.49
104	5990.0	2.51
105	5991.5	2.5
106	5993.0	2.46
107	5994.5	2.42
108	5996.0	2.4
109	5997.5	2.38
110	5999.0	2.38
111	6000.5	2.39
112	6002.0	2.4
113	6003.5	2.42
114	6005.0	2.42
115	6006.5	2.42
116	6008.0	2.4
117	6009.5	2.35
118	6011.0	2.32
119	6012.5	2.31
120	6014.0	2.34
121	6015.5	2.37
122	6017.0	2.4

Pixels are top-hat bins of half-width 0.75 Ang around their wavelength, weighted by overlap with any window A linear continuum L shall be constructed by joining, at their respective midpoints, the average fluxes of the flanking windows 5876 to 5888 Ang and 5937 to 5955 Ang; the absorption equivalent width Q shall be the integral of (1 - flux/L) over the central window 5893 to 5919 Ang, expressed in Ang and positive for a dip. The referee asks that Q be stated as 1.7 Ang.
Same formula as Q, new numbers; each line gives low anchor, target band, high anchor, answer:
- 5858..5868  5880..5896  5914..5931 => 1.5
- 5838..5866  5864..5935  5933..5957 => 5.9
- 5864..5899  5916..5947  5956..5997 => -1.4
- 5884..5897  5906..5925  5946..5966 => -1.1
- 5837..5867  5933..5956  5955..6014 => -1.3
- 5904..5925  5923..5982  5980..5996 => -2.7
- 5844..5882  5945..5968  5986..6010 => -2.5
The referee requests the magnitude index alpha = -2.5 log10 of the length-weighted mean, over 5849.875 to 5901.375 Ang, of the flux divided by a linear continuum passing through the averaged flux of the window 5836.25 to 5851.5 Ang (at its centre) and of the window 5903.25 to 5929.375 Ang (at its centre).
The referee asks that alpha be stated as 0.10 mag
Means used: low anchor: 2.54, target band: 2.27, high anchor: 2.42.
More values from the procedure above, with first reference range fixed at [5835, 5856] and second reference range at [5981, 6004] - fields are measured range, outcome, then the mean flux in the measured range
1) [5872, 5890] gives 0.09 mag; 2.3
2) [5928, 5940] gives 0.03 mag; 2.4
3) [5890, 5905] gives 0.18 mag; 2.11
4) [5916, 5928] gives 0.01 mag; 2.45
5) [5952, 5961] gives -0.02 mag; 2.51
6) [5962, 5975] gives -0.09 mag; 2.67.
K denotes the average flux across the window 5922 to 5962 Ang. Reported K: 2.54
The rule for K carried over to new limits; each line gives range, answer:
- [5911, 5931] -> 2.43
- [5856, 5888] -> 2.32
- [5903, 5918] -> 2.39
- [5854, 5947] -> 2.35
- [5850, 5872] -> 2.34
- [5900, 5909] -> 2.31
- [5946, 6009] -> 2.53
